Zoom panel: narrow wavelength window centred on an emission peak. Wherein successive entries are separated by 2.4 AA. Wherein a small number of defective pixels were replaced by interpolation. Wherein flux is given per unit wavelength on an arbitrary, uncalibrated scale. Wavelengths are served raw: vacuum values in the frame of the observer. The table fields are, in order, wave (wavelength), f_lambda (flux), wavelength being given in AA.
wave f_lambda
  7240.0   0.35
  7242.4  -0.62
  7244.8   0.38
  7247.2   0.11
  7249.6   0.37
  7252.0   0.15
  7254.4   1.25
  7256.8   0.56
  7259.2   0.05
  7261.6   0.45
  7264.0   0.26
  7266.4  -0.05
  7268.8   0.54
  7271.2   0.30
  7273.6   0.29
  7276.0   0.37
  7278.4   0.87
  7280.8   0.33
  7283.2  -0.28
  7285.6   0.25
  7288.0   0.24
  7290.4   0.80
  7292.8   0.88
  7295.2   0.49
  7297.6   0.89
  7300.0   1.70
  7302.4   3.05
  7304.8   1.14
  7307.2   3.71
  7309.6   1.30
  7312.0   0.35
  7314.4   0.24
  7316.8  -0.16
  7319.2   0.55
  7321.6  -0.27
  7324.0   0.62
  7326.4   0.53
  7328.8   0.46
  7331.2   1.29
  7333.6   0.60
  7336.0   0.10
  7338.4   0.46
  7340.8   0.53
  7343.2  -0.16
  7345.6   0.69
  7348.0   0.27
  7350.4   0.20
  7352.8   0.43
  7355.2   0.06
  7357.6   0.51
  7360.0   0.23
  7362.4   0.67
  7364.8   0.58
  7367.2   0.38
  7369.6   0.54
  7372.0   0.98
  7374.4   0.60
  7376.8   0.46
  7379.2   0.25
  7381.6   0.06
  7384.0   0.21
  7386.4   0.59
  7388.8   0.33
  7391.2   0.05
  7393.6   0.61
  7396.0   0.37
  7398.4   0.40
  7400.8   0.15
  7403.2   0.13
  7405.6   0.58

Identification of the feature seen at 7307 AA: [O II]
